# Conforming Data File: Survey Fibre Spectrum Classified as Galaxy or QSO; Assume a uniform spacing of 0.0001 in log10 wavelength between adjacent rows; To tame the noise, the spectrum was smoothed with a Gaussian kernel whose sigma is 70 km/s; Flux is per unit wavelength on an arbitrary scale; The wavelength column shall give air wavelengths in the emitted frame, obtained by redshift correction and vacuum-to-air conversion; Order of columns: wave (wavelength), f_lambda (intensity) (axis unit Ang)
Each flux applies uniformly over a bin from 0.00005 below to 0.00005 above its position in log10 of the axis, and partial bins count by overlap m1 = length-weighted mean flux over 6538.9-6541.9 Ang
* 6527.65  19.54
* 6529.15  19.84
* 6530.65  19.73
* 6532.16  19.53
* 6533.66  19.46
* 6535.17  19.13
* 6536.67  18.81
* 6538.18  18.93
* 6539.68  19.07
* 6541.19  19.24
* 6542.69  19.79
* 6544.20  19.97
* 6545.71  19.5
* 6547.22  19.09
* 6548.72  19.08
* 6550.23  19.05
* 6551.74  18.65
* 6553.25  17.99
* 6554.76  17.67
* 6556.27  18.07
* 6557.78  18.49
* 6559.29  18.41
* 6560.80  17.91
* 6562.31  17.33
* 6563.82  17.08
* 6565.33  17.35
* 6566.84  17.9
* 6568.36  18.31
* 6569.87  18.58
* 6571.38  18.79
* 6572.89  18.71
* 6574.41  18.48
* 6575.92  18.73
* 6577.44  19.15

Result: 19.2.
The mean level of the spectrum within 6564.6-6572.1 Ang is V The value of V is 18.2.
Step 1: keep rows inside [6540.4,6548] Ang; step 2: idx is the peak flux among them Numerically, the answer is 19.97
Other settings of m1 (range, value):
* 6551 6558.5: 18.2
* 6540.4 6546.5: 19.6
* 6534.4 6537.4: 19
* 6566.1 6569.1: 18.1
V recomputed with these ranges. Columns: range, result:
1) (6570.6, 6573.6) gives 18.8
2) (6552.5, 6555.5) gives 17.8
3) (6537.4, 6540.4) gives 19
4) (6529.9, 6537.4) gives 19.3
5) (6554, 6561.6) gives 18.1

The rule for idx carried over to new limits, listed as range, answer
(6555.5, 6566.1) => 18.49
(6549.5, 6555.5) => 19.05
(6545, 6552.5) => 19.5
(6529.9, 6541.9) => 19.73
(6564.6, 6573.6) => 18.79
